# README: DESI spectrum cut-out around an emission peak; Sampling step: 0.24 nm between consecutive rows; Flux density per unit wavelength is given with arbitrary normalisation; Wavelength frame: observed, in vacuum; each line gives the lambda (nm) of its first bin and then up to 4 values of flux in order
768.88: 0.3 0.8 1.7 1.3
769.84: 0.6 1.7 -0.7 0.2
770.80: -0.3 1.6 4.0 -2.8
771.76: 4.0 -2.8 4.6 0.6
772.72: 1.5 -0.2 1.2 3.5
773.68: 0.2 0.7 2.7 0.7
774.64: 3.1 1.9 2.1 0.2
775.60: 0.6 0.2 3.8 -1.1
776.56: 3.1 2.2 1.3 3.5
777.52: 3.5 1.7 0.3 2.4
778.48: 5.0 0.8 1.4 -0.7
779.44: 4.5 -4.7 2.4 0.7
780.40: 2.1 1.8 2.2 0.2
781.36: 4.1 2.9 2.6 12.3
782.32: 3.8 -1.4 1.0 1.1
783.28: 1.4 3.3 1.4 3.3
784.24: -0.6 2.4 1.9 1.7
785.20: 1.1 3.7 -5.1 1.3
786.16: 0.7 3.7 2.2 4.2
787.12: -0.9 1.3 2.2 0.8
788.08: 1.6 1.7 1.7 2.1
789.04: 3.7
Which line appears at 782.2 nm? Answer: H-gamma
